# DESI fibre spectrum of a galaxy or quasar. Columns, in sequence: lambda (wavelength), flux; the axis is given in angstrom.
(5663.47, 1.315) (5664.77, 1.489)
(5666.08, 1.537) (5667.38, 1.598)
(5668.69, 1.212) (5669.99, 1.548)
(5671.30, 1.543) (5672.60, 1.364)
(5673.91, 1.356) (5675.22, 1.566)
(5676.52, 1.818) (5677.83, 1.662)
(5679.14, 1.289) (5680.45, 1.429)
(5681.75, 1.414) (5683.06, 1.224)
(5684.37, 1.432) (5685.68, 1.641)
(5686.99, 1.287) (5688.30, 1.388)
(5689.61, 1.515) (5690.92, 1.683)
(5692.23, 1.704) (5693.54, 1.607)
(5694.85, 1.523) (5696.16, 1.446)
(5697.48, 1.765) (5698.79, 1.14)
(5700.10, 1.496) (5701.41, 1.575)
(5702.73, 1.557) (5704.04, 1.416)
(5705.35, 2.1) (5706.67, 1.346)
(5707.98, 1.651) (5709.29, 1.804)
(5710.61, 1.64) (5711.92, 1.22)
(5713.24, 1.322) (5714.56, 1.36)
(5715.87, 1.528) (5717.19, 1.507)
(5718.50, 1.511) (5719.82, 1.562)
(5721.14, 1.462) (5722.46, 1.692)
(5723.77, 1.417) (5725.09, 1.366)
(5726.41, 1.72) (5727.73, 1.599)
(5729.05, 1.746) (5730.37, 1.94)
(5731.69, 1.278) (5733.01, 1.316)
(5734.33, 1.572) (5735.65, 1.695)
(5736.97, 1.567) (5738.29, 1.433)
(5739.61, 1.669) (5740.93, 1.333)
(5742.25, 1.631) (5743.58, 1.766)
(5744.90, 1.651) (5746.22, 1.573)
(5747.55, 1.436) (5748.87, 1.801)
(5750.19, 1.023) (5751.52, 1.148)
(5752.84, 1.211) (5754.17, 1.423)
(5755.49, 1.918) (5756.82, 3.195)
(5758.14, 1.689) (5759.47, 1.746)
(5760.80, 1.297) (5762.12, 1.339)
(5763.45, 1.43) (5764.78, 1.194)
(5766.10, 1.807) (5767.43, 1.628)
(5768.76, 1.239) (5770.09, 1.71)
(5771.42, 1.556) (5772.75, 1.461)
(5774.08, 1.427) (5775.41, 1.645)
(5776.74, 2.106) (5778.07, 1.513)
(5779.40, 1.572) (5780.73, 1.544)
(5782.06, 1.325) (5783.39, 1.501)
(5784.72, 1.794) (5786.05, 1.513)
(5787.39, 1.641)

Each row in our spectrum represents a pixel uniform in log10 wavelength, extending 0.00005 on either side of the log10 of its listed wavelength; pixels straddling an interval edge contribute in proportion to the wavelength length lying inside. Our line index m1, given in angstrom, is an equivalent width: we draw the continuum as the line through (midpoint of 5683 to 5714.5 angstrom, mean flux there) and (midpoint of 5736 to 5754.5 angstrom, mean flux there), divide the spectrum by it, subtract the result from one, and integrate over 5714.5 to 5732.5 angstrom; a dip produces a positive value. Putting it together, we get -0.6 angstrom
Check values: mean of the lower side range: 1.52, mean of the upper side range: 1.48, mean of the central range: 1.55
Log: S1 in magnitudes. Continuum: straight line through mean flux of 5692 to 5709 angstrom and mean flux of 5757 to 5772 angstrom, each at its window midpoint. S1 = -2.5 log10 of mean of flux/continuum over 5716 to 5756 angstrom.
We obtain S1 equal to 0.02 mag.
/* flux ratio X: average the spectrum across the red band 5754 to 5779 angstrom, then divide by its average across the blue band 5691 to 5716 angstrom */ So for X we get 1.1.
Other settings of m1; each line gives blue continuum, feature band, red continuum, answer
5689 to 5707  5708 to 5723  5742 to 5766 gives 0.55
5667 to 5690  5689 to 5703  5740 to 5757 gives -0.55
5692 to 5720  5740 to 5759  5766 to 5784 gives -0.93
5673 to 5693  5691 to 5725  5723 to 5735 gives -0.20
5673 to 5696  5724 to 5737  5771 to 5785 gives -0.30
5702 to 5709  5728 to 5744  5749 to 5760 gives 0.76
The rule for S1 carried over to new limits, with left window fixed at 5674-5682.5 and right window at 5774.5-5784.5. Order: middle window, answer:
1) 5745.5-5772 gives 0.01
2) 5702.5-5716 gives 0.00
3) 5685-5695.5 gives -0.01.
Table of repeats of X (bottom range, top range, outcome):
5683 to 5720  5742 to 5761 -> 1.08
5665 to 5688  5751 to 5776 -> 1.08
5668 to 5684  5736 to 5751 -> 1.06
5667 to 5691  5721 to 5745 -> 1.07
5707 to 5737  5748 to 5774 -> 1.02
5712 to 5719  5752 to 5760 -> 1.30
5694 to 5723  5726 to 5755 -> 1.00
